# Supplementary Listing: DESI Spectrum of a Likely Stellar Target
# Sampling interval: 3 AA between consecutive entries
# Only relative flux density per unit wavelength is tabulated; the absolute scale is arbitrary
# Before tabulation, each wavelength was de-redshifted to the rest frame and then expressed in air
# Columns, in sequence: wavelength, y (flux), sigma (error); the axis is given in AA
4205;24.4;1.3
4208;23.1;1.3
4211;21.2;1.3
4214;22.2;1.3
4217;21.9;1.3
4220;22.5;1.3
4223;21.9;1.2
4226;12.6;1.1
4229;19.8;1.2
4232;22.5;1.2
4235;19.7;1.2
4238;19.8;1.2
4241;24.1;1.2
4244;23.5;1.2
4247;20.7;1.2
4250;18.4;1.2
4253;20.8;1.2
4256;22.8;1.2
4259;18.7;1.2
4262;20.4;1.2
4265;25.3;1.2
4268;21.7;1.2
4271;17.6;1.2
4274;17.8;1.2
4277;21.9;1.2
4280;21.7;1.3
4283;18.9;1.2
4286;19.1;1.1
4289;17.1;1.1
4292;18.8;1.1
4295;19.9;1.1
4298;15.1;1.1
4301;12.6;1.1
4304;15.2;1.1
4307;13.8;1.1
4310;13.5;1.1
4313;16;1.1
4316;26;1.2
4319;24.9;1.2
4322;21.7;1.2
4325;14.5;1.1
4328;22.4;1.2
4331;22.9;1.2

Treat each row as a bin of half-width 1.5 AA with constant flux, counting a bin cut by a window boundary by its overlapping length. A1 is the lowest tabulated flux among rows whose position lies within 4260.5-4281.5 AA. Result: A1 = 17.6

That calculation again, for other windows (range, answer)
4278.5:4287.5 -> 18.9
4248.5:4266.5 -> 18.4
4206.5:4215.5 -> 21.2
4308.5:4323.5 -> 13.5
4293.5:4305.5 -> 12.6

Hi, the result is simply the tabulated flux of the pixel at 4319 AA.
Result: 24.9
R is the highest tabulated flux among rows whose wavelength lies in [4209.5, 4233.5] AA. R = 22.5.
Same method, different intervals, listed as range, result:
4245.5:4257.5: 22.8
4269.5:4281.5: 21.9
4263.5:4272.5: 25.3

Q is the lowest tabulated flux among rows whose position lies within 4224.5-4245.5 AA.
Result 12.6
